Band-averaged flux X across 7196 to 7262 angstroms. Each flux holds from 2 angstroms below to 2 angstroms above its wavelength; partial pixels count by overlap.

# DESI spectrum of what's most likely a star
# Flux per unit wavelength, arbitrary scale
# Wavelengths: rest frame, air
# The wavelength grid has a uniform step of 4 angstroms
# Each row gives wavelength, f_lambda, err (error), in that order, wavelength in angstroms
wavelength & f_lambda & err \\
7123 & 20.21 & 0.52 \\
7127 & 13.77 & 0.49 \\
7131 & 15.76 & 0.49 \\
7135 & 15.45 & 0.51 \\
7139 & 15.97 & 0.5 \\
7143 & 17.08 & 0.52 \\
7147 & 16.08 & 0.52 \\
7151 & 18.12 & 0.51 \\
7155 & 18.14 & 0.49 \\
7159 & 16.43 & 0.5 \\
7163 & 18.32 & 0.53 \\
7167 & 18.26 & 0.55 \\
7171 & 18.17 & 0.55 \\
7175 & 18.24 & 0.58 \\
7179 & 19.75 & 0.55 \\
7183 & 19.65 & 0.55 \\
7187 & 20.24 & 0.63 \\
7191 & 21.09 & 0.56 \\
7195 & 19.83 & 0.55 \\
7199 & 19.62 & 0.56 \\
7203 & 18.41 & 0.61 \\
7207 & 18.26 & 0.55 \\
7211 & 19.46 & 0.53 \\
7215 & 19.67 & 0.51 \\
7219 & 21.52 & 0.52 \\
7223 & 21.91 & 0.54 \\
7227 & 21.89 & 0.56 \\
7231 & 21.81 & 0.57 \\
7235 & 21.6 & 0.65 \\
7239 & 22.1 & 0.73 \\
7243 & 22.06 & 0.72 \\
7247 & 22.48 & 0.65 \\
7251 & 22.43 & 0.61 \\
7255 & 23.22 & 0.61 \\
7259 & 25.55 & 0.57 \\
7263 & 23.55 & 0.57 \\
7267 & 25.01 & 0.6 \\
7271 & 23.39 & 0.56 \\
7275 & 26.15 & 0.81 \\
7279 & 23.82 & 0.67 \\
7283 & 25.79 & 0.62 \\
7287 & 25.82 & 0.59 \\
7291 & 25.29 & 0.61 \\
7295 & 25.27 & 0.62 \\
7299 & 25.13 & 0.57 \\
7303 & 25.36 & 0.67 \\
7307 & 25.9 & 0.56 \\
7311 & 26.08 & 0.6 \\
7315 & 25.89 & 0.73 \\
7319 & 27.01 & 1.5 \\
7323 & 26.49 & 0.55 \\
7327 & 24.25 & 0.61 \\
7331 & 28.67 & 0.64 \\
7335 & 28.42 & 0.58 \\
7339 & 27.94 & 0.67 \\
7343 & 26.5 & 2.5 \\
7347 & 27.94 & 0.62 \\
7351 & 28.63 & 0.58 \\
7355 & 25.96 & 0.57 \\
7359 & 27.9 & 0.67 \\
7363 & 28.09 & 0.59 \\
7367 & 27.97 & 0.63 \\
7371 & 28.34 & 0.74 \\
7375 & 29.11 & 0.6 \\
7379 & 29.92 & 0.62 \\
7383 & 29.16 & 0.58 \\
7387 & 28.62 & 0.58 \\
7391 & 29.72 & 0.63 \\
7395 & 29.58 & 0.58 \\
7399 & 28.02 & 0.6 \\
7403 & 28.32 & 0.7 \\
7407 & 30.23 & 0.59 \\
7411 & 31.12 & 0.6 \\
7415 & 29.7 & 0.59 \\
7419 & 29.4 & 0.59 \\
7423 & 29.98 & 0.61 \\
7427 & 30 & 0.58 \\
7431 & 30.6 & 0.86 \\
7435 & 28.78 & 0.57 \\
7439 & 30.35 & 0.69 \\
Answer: 21.4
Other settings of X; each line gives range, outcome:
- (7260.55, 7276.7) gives 24.5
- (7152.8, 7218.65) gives 19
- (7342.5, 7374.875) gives 27.8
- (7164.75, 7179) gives 18.4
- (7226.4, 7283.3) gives 23.4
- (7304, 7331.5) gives 26.2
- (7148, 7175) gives 17.9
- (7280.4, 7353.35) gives 26.4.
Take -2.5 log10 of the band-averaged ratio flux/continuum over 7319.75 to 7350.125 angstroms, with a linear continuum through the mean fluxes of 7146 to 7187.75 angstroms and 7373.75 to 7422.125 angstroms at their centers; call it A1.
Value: -0.03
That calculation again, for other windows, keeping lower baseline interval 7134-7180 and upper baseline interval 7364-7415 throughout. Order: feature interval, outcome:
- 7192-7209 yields 0.03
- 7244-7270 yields -0.05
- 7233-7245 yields -0.02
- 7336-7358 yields -0.02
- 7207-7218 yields 0.04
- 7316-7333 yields -0.03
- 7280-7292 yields -0.07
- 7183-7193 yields -0.08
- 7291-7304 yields -0.03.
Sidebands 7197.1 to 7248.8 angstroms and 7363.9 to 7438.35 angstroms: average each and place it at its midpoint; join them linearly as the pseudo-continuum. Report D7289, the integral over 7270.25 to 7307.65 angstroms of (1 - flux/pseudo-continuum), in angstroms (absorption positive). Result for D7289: -1.9 angstroms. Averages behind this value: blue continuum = 20.8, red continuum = 29.4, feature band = 25.2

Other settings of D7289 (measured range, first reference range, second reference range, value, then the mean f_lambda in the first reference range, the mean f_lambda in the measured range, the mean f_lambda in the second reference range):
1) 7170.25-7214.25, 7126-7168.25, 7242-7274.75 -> 0.3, 16.7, 19.4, 23.6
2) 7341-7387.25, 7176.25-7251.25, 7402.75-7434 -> -1.1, 20.7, 28.2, 30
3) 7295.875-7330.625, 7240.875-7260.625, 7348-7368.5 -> -0.1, 23.1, 25.9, 27.7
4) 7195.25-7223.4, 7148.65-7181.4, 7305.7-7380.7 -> 1.1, 18.2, 19.7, 27.4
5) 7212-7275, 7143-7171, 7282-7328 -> -0.7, 17.6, 22.6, 25.7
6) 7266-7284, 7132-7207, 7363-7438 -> -1.1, 18.2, 24.8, 29.3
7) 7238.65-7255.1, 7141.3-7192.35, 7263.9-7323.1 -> 0.3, 18.4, 22.4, 25.4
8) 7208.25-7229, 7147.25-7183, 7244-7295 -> 0.5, 18.2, 20.8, 24.4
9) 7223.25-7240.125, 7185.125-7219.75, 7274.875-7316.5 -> -0.3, 19.7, 21.8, 25.5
